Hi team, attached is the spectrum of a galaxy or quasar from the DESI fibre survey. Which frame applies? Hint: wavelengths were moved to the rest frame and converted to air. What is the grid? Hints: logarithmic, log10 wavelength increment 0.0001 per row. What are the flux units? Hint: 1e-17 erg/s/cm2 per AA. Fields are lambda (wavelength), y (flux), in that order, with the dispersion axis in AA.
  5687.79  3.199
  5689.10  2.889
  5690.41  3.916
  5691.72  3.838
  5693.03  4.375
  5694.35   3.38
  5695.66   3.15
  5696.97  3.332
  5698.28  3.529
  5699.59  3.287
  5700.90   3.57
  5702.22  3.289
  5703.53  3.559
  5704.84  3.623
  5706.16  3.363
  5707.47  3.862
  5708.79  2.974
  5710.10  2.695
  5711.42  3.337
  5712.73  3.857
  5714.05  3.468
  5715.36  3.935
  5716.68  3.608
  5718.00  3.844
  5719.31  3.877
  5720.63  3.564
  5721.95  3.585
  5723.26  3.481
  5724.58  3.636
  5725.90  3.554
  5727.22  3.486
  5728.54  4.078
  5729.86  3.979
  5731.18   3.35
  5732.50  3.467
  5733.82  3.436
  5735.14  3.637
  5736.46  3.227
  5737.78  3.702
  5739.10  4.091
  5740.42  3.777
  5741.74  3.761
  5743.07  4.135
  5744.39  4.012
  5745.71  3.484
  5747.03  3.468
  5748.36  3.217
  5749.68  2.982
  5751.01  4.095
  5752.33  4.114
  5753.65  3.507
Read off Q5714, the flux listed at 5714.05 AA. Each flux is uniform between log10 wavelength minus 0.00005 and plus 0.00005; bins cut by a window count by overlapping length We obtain 3.468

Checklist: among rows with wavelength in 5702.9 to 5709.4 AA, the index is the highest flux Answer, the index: 3.862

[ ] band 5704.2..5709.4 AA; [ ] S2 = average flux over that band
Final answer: 3.45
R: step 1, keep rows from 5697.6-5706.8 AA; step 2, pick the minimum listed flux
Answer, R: 3.287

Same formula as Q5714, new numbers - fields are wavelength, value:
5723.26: 3.481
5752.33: 4.114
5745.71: 3.484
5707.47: 3.862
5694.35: 3.38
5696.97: 3.332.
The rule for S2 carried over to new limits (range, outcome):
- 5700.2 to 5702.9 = 3.43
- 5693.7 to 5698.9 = 3.35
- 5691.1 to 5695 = 3.86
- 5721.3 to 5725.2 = 3.57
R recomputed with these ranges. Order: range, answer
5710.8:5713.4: 3.337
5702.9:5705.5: 3.559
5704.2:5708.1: 3.363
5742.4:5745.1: 4.012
